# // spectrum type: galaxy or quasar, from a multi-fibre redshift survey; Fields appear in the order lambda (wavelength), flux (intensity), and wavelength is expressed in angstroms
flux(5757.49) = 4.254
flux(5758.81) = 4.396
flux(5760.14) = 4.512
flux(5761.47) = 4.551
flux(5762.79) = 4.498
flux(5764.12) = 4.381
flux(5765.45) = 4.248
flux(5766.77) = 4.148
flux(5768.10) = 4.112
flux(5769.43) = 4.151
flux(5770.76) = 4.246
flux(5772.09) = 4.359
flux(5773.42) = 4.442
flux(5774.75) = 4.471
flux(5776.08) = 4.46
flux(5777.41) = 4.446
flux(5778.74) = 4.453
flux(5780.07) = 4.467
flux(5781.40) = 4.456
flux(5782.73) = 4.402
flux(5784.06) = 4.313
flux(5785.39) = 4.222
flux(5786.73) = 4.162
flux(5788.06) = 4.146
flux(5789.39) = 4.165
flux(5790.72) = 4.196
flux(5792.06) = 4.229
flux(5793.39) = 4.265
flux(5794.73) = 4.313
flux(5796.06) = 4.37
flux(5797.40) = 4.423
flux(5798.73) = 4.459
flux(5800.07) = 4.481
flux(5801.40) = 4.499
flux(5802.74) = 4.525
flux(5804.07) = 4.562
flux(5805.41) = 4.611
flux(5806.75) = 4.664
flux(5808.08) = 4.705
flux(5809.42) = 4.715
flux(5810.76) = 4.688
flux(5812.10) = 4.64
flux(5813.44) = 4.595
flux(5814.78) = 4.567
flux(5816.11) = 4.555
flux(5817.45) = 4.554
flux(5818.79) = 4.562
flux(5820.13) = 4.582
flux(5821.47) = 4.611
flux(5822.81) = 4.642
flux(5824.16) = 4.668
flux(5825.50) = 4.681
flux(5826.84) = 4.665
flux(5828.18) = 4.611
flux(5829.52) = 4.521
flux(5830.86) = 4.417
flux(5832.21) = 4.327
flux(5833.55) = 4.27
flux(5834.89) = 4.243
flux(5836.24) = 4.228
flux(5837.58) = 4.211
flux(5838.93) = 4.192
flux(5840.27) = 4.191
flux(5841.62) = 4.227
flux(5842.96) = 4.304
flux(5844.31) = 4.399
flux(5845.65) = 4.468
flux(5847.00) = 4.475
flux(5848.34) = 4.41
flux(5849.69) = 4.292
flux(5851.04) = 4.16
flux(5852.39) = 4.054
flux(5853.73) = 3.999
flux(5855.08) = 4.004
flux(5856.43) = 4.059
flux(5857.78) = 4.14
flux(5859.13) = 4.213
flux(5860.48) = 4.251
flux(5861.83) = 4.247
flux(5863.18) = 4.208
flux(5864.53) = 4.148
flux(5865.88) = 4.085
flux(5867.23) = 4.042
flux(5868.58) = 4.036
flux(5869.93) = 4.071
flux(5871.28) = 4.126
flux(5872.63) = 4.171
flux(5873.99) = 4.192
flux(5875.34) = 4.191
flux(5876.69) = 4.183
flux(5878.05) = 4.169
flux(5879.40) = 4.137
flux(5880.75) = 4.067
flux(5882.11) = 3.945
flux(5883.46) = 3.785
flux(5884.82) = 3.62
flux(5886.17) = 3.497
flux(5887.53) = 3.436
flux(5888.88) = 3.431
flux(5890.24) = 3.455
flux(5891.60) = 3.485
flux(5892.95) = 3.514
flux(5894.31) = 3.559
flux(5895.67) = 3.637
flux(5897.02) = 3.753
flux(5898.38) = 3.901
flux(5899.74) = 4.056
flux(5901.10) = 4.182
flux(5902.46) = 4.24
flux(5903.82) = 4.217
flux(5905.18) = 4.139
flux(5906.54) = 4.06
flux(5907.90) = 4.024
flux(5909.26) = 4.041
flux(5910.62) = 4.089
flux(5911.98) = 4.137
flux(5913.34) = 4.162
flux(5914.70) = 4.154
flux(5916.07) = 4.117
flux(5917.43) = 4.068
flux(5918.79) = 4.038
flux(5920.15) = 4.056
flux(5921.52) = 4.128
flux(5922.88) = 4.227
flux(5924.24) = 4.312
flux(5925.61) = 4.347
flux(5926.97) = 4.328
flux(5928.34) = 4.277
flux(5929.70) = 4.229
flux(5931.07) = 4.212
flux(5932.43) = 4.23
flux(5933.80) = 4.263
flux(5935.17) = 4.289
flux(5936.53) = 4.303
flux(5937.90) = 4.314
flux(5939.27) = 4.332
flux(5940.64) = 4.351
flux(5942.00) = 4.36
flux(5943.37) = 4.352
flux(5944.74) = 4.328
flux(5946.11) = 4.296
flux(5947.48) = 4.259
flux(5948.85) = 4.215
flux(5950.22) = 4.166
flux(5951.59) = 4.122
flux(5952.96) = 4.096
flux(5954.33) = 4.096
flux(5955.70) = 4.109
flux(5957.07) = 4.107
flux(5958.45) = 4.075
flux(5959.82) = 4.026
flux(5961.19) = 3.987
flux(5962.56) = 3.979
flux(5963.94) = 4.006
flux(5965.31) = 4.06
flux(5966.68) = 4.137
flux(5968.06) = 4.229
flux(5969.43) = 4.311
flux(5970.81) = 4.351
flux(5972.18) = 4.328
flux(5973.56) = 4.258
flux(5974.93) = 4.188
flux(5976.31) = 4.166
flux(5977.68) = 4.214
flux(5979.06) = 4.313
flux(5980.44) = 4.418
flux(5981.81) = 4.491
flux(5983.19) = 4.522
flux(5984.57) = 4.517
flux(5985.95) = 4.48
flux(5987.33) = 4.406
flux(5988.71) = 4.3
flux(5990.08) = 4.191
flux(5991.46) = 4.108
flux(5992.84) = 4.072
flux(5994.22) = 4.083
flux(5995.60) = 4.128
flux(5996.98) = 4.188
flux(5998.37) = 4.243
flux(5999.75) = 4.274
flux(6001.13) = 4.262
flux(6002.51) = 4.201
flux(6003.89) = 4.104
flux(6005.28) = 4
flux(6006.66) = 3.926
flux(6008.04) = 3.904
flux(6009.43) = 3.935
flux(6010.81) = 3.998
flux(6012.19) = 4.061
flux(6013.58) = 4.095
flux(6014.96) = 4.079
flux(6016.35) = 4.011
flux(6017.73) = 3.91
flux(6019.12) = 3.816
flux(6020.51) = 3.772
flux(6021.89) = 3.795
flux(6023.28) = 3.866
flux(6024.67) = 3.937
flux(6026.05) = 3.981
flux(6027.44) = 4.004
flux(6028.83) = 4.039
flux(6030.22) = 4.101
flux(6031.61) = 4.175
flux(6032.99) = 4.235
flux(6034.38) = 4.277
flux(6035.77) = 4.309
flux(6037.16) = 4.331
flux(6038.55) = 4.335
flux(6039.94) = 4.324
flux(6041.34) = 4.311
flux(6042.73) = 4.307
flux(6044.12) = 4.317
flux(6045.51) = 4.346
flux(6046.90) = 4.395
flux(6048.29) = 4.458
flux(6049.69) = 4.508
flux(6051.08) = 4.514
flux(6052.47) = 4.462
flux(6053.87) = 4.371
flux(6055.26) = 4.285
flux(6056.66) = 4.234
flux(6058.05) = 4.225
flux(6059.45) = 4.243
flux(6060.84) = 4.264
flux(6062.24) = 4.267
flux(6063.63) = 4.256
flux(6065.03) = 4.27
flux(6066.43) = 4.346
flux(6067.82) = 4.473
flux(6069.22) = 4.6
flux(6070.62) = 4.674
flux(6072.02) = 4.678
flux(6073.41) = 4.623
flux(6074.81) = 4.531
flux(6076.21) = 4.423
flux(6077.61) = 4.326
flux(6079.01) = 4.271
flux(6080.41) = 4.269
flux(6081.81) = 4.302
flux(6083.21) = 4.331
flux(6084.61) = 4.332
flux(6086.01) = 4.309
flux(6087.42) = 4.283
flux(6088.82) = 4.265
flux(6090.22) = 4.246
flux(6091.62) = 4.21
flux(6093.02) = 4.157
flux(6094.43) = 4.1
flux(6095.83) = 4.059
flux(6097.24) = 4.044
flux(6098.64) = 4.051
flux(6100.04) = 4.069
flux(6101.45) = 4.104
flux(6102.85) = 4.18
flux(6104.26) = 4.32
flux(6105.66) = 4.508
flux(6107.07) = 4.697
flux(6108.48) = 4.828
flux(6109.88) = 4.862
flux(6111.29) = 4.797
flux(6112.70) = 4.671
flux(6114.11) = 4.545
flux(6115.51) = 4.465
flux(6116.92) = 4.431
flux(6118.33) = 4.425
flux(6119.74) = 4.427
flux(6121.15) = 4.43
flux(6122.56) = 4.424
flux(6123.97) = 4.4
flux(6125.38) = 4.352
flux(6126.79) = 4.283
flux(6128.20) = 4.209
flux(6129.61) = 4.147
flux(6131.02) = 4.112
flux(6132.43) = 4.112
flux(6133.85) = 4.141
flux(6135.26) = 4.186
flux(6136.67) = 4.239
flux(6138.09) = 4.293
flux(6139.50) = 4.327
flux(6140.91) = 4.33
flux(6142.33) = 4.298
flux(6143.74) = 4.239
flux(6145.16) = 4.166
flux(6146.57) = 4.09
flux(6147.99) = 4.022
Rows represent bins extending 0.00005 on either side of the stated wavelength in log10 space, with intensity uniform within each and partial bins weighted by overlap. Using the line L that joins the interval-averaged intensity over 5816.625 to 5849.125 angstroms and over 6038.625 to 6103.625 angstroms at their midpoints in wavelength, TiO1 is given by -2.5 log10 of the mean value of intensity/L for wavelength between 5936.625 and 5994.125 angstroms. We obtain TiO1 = 0.03 mag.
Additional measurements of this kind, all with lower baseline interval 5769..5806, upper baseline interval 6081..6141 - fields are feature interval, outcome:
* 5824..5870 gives 0.023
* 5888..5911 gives 0.130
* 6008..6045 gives 0.064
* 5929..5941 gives 0.018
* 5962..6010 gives 0.034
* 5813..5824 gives -0.054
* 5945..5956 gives 0.043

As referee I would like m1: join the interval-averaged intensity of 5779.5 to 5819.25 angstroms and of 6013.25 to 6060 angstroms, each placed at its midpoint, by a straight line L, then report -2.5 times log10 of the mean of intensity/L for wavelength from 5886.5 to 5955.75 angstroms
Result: 0.06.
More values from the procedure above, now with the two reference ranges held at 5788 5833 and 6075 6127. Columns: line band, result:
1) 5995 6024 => 0.098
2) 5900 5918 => 0.085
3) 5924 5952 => 0.041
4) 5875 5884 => 0.103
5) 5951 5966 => 0.095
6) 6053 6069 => 0.019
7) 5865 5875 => 0.094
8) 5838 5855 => 0.059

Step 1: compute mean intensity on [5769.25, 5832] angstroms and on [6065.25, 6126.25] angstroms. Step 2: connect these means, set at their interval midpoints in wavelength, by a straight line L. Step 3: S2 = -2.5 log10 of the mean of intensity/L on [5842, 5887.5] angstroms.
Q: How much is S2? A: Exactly 0.08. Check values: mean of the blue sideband 4.47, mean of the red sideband 4.39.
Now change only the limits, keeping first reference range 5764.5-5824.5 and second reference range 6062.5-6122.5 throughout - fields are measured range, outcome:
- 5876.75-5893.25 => 0.18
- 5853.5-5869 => 0.08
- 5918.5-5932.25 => 0.05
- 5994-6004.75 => 0.05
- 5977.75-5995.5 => 0.02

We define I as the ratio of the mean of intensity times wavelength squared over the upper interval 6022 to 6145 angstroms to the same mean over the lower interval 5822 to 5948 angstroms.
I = 1.1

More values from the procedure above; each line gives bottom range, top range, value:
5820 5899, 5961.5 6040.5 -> 1.06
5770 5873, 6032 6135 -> 1.09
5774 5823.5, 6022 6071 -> 1.04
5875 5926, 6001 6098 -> 1.12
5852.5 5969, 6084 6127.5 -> 1.14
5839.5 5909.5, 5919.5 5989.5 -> 1.08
